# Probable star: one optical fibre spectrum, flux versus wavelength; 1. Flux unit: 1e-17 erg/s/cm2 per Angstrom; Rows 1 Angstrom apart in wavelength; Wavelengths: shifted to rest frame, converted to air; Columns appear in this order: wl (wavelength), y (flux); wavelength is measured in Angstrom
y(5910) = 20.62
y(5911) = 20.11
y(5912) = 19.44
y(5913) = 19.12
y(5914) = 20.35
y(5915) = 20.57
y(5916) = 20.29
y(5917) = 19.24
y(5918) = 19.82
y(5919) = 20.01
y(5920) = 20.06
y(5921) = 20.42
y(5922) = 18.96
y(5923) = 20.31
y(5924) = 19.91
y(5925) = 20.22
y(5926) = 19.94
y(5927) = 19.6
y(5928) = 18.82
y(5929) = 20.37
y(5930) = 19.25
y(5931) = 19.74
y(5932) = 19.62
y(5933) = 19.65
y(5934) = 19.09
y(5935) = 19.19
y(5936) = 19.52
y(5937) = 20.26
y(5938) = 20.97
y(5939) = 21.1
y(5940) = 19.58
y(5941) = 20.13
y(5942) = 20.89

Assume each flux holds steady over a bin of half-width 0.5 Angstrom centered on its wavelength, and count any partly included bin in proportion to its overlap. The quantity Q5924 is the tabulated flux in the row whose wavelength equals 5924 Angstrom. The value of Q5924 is 19.91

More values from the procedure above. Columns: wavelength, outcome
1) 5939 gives 21.1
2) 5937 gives 20.26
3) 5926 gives 19.94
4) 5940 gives 19.58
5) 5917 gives 19.24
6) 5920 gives 20.06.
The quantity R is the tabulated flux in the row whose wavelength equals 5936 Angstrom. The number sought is 19.52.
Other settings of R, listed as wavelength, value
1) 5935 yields 19.19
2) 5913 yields 19.12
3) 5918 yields 19.82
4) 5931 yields 19.74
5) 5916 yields 20.29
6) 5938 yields 20.97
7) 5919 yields 20.01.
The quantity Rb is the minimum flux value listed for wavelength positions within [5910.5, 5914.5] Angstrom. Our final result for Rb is 19.12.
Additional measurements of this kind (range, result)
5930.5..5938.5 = 19.09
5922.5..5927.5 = 19.6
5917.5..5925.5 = 18.96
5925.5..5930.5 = 18.82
